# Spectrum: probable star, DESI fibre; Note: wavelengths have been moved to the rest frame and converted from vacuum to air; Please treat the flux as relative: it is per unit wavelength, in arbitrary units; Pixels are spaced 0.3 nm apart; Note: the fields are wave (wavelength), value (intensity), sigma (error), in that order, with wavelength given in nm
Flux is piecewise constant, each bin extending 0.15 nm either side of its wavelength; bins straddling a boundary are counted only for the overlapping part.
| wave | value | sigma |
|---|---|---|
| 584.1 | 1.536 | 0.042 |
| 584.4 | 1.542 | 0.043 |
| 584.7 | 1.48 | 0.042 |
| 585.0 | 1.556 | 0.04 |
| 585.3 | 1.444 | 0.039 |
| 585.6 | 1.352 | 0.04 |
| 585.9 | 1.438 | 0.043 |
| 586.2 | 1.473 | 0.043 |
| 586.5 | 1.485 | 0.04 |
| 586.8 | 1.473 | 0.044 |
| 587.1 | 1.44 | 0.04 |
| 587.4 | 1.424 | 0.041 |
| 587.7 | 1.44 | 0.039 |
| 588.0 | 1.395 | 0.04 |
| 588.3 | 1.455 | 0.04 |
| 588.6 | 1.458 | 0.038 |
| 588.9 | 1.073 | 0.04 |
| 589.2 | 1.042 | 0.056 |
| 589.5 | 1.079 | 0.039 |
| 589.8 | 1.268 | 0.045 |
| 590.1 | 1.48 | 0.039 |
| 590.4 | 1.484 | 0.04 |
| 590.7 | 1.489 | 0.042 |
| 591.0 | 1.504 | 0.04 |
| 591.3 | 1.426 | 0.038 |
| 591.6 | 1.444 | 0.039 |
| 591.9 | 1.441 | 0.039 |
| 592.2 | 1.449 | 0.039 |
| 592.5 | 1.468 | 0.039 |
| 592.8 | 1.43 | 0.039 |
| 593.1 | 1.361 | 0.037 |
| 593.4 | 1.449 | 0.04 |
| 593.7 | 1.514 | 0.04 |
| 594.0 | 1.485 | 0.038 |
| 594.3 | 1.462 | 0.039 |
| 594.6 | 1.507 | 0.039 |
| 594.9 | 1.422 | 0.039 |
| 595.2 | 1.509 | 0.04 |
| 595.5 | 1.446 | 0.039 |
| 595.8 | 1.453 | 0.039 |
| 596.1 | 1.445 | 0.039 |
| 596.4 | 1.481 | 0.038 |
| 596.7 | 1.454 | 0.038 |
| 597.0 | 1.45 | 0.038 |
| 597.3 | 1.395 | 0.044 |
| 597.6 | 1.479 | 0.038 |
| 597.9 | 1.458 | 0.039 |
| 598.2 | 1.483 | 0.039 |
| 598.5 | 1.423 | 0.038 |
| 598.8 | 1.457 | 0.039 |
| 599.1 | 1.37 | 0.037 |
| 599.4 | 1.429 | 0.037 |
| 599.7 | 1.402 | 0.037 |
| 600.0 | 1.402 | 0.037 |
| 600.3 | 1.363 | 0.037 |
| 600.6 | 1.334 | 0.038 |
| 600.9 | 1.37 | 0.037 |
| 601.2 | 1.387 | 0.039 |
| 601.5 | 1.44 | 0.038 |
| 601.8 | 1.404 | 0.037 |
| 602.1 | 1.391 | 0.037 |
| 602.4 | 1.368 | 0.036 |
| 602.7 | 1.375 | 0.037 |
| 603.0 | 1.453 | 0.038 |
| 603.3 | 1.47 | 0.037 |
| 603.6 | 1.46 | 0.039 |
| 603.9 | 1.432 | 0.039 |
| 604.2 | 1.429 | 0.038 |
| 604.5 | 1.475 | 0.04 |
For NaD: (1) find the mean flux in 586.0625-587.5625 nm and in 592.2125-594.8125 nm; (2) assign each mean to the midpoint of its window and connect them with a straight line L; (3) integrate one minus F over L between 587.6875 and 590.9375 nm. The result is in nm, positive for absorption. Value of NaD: 0.28 nm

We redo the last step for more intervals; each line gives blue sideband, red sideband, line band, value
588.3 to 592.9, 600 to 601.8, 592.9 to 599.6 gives -0.36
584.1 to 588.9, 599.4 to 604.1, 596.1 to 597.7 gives -0.04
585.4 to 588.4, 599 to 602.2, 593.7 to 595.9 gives -0.10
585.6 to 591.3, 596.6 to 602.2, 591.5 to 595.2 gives -0.15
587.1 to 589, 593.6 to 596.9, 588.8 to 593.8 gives 0.17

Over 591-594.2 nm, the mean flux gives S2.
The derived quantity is 1.45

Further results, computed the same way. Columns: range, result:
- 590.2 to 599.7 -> 1.45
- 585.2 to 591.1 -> 1.38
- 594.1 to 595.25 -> 1.47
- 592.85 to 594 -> 1.45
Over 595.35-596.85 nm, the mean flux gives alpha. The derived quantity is 1.46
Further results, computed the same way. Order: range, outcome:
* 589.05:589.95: 1.13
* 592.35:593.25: 1.42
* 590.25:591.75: 1.47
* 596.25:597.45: 1.44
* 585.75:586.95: 1.47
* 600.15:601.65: 1.38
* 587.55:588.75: 1.44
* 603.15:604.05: 1.45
